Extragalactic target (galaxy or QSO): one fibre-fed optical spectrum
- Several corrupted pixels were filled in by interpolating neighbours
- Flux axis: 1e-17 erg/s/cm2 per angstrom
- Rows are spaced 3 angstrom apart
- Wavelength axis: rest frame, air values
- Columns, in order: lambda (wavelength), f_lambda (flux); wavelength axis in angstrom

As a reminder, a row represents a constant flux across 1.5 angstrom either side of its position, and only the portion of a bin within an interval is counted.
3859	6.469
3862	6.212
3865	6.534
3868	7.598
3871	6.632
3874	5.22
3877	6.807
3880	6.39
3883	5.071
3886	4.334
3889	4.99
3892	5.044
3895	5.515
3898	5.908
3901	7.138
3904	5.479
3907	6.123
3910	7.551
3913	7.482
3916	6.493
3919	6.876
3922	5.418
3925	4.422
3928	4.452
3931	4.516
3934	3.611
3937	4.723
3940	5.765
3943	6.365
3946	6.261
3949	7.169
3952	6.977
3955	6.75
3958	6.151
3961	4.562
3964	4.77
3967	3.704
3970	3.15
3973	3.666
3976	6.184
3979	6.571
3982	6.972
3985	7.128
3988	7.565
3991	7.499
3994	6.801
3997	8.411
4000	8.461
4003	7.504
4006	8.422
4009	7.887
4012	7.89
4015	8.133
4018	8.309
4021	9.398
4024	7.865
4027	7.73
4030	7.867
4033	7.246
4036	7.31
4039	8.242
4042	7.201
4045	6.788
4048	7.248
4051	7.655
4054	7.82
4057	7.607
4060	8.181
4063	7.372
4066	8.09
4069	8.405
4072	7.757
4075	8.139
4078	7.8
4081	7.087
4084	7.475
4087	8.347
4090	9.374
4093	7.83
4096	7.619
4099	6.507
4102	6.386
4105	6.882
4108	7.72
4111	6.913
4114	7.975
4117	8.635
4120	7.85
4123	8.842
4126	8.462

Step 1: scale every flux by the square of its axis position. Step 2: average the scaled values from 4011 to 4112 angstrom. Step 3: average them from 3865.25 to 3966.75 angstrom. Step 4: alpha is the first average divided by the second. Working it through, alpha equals 1.4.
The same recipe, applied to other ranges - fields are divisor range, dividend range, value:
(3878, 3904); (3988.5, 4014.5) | 1.49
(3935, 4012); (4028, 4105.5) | 1.25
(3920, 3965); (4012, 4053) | 1.48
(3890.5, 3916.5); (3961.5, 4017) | 1.11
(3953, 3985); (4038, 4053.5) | 1.44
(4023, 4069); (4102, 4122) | 1.03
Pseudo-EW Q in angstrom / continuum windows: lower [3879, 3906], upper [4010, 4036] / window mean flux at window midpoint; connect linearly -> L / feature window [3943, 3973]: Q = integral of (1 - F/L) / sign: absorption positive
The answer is 5.7 angstrom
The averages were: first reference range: 5.54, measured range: 5.45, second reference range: 8.01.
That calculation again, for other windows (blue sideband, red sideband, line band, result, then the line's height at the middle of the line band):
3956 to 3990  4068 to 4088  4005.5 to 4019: -3.6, 6.4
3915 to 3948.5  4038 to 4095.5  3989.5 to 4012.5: -4.3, 6.63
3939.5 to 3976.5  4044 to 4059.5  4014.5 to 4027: -2.8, 6.82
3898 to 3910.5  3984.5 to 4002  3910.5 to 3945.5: 6.2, 6.75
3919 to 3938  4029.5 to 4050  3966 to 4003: -1.9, 6.06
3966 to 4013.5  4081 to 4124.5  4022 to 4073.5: -3.1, 7.26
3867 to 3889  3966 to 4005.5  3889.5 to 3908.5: 0.6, 6.02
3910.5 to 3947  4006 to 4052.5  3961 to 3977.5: 5.5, 6.48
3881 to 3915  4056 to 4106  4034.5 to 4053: -0.2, 7.34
